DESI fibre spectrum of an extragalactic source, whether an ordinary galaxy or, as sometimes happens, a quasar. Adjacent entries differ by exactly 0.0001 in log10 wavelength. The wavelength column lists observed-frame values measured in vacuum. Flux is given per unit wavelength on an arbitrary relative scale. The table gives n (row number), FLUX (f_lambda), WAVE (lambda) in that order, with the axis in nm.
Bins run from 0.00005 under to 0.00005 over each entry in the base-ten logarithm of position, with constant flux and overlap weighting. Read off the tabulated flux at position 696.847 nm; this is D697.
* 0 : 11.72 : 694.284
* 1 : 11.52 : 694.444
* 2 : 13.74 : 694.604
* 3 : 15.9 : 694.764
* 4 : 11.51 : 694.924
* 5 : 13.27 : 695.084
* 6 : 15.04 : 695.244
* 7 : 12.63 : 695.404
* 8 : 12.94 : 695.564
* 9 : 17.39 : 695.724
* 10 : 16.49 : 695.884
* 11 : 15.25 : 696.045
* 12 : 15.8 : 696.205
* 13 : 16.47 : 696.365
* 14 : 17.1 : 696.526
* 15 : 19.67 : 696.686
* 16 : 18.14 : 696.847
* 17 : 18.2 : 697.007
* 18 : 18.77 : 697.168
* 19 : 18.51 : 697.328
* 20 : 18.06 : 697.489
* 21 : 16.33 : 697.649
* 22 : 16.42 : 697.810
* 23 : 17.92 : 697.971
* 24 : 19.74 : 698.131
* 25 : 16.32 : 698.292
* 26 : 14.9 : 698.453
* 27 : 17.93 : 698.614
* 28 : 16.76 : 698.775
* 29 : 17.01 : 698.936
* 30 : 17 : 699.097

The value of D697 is 18.14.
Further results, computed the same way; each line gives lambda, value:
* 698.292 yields 16.32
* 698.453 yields 14.9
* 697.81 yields 16.42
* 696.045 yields 15.25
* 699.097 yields 17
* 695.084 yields 13.27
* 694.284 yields 11.72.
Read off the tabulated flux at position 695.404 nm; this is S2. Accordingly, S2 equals 12.63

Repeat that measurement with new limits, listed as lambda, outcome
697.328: 18.51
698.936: 17.01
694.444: 11.52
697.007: 18.2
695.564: 12.94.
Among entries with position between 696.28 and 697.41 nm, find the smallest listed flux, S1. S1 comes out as 16.47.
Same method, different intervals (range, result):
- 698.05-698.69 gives 14.9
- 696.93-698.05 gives 16.33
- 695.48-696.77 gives 12.94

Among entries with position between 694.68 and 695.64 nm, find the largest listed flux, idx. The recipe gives 15.9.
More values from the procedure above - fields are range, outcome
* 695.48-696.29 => 17.39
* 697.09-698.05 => 18.77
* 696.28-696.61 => 17.1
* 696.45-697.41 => 19.67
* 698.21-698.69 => 17.93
